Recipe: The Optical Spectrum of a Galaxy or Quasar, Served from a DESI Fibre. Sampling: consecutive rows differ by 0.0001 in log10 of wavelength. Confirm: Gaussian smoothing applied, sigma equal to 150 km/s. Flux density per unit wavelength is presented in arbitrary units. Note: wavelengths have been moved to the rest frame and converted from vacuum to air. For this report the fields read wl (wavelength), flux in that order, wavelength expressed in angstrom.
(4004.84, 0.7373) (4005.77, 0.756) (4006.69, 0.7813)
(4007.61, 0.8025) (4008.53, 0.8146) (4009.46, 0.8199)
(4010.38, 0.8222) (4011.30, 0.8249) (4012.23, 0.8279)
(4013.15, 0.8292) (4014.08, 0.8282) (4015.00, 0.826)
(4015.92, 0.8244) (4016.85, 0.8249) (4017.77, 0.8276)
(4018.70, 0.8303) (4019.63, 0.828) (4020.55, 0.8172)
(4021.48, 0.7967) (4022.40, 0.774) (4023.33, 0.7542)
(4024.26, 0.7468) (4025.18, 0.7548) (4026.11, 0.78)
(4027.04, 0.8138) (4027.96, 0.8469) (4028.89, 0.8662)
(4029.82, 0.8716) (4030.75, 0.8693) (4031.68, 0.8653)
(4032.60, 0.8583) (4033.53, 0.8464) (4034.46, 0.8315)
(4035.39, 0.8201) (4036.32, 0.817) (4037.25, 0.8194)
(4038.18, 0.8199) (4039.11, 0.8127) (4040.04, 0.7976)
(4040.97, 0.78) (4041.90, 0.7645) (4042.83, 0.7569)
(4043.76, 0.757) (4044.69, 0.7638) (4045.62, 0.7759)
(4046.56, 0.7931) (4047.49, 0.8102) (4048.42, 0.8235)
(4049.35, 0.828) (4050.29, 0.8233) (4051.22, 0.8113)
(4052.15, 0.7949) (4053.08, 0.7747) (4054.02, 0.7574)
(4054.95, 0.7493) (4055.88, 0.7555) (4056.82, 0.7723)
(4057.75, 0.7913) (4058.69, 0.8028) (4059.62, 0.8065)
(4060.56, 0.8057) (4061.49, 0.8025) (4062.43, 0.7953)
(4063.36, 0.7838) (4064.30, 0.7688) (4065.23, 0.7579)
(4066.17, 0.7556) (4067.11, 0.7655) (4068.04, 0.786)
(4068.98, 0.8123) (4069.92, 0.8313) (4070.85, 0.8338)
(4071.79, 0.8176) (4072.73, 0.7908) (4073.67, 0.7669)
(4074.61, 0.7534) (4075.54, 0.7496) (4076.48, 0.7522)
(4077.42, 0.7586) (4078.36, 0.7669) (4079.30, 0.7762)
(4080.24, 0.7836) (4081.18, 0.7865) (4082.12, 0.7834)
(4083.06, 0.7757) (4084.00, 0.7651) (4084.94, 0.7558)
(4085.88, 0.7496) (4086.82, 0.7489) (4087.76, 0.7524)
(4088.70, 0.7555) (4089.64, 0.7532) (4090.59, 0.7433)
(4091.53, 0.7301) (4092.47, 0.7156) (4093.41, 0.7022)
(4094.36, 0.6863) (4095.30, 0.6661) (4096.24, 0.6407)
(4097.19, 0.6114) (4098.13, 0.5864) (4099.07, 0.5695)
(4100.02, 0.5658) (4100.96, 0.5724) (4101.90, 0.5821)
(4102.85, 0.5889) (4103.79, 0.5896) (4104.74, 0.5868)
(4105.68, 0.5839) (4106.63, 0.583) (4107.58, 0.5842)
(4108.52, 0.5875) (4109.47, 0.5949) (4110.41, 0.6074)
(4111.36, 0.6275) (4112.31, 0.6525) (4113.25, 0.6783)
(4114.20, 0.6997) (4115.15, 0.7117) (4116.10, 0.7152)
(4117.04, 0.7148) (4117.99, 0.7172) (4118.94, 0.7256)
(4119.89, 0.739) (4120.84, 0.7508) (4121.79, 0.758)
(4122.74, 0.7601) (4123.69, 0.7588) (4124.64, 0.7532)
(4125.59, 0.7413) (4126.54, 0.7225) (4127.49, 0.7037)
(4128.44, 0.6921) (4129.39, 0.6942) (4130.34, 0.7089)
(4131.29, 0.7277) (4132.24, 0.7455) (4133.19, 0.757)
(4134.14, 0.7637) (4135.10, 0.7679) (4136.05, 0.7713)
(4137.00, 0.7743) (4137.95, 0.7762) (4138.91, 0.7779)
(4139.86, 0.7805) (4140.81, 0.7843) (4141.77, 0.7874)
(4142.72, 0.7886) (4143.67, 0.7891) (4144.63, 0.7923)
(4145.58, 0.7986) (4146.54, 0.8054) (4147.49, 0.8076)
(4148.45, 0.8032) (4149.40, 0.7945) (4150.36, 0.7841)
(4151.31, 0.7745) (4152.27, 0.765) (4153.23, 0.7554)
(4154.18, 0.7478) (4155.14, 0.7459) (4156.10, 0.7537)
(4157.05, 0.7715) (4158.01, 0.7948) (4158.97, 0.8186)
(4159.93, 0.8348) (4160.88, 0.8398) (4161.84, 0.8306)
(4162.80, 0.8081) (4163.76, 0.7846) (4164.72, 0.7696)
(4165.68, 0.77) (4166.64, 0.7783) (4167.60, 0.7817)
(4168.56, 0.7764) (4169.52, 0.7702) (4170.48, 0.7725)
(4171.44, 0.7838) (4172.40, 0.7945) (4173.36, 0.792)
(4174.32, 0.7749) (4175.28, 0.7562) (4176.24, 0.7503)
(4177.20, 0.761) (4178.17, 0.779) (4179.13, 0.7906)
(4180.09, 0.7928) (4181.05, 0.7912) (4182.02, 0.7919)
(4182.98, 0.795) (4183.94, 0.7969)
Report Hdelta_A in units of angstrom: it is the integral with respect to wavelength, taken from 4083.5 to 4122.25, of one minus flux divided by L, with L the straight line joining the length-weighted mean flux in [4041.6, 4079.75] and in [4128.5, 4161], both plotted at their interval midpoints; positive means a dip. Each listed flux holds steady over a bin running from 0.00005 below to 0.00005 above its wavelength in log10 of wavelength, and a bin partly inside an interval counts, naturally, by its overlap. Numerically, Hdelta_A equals 5.5 angstrom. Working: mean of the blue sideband 0.784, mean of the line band 0.669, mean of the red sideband 0.774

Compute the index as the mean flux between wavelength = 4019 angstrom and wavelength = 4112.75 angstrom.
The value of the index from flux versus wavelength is 0.751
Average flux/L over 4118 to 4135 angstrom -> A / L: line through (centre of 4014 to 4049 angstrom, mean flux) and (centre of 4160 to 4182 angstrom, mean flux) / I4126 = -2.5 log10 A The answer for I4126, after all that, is 0.082 mag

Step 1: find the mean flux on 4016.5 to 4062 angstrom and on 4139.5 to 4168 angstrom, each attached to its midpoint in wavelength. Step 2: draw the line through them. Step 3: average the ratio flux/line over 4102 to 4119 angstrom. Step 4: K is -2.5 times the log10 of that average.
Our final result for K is 0.24 mag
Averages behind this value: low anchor 0.804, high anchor 0.788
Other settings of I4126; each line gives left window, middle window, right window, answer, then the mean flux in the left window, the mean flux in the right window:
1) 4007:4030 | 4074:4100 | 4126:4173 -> 0.10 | 0.813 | 0.774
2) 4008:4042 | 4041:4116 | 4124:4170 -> 0.10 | 0.818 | 0.772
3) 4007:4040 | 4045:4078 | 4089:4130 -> -0.05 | 0.82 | 0.669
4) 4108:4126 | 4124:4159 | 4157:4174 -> -0.03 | 0.699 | 0.793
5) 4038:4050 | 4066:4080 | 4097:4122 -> -0.08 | 0.791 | 0.639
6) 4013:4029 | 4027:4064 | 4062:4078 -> -0.02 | 0.808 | 0.781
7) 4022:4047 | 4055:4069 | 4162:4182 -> 0.03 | 0.806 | 0.78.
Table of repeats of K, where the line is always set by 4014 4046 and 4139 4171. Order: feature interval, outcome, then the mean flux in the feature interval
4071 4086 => 0.04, 0.772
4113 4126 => 0.09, 0.731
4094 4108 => 0.31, 0.599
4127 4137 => 0.08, 0.736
